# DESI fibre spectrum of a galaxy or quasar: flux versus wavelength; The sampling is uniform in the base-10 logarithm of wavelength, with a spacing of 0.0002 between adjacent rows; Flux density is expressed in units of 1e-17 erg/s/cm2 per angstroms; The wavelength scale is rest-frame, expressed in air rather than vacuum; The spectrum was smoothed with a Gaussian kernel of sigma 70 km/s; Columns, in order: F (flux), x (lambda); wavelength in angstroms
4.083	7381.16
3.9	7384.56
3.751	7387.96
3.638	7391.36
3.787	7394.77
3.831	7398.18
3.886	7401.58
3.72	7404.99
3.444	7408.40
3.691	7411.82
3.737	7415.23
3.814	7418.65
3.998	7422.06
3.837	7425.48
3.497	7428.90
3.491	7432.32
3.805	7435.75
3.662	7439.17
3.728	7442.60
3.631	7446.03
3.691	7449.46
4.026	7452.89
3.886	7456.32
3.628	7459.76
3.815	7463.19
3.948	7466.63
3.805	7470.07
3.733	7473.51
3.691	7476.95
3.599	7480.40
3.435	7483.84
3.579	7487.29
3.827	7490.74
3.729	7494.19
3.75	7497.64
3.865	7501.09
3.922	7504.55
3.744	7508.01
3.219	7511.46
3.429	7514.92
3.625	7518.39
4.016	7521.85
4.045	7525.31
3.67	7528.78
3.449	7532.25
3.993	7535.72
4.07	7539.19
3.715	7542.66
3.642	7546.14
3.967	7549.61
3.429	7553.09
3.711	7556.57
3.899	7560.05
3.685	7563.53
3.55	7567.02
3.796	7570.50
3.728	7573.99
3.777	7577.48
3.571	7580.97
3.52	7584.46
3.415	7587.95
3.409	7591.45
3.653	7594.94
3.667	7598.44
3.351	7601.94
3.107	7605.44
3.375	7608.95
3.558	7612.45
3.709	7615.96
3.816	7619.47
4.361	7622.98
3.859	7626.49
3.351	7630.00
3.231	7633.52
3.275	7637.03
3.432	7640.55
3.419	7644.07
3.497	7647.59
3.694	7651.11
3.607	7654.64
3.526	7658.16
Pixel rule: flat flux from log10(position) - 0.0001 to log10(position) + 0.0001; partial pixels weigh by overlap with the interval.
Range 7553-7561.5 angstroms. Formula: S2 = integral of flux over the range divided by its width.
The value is 3.72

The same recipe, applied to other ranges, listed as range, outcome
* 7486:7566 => 3.74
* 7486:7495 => 3.72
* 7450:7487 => 3.75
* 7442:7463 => 3.77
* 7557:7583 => 3.71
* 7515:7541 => 3.81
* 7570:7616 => 3.53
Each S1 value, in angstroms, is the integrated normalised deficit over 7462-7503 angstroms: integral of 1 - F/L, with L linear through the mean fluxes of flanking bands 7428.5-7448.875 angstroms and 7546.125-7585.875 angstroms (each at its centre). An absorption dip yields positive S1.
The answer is -0.8 angstroms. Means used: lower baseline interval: 3.65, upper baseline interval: 3.69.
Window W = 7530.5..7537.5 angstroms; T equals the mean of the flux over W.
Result 3.72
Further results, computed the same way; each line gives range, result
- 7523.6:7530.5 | 3.86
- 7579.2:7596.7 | 3.52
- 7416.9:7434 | 3.73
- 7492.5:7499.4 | 3.74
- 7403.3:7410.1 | 3.58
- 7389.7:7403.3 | 3.79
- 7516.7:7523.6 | 3.83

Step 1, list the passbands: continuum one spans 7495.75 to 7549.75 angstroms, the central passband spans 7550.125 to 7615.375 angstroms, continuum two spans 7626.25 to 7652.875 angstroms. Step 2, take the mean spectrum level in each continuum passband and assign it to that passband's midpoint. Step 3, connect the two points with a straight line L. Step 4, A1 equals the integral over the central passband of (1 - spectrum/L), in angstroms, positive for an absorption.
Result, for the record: 0.36 angstroms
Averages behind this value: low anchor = 3.75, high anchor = 3.45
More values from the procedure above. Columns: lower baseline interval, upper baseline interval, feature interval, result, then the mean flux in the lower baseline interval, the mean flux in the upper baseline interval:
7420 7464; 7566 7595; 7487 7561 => -1.7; 3.75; 3.6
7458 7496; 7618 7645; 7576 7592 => 0.4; 3.71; 3.6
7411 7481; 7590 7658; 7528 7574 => -1.4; 3.75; 3.55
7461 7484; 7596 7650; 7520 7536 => -0.7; 3.74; 3.54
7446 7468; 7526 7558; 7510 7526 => 0.5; 3.81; 3.75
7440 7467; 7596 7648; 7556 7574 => -0.5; 3.78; 3.54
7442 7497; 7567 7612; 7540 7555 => -0.5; 3.73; 3.53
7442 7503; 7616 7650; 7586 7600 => 0.4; 3.74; 3.59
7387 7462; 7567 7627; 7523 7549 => -1.1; 3.74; 3.62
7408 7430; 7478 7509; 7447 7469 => -0.6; 3.74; 3.71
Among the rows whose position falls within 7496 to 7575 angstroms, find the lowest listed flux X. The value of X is 3.219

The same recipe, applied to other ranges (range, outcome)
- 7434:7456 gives 3.631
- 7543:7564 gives 3.429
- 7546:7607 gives 3.107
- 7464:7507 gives 3.435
